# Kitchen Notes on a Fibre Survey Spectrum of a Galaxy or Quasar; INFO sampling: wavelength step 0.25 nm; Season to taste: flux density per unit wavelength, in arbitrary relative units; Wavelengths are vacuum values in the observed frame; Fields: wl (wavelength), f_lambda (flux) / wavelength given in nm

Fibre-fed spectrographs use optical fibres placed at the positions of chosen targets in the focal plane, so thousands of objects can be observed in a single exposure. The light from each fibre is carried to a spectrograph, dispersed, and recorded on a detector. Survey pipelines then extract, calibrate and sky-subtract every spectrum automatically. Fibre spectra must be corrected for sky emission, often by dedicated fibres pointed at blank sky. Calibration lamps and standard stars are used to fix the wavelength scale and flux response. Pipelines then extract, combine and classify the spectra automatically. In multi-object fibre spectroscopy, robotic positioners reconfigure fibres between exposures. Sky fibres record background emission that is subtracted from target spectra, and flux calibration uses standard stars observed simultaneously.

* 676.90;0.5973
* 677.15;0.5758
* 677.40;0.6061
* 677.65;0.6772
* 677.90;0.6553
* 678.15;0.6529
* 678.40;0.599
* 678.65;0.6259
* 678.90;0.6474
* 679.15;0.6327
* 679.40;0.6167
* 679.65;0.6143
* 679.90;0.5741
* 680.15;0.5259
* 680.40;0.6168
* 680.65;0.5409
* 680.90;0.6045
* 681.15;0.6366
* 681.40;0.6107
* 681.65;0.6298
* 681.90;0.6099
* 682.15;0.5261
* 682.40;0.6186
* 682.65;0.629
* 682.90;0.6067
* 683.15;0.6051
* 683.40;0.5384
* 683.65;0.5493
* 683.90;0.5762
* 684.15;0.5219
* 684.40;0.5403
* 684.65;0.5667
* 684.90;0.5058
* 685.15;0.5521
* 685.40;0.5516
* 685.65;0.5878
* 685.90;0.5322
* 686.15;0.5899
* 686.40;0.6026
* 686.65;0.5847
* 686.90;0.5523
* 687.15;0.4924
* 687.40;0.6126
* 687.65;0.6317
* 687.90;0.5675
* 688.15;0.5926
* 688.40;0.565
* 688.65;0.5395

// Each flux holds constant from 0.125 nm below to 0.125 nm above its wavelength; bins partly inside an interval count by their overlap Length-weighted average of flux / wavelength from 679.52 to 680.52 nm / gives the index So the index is 0.583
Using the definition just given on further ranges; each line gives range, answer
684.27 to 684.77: 0.553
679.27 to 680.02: 0.602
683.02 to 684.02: 0.567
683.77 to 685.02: 0.542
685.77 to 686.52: 0.575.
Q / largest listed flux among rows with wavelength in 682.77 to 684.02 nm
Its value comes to 0.6067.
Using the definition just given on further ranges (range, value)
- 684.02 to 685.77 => 0.5878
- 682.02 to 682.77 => 0.629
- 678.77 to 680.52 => 0.6474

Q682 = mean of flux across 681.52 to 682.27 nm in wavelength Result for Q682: 0.589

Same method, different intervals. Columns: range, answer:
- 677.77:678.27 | 0.654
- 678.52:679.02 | 0.636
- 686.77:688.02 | 0.571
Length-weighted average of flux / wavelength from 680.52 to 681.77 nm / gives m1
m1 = 0.604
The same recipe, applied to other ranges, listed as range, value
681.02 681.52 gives 0.624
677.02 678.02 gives 0.628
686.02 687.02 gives 0.582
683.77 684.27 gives 0.549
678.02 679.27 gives 0.632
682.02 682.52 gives 0.572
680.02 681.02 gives 0.572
